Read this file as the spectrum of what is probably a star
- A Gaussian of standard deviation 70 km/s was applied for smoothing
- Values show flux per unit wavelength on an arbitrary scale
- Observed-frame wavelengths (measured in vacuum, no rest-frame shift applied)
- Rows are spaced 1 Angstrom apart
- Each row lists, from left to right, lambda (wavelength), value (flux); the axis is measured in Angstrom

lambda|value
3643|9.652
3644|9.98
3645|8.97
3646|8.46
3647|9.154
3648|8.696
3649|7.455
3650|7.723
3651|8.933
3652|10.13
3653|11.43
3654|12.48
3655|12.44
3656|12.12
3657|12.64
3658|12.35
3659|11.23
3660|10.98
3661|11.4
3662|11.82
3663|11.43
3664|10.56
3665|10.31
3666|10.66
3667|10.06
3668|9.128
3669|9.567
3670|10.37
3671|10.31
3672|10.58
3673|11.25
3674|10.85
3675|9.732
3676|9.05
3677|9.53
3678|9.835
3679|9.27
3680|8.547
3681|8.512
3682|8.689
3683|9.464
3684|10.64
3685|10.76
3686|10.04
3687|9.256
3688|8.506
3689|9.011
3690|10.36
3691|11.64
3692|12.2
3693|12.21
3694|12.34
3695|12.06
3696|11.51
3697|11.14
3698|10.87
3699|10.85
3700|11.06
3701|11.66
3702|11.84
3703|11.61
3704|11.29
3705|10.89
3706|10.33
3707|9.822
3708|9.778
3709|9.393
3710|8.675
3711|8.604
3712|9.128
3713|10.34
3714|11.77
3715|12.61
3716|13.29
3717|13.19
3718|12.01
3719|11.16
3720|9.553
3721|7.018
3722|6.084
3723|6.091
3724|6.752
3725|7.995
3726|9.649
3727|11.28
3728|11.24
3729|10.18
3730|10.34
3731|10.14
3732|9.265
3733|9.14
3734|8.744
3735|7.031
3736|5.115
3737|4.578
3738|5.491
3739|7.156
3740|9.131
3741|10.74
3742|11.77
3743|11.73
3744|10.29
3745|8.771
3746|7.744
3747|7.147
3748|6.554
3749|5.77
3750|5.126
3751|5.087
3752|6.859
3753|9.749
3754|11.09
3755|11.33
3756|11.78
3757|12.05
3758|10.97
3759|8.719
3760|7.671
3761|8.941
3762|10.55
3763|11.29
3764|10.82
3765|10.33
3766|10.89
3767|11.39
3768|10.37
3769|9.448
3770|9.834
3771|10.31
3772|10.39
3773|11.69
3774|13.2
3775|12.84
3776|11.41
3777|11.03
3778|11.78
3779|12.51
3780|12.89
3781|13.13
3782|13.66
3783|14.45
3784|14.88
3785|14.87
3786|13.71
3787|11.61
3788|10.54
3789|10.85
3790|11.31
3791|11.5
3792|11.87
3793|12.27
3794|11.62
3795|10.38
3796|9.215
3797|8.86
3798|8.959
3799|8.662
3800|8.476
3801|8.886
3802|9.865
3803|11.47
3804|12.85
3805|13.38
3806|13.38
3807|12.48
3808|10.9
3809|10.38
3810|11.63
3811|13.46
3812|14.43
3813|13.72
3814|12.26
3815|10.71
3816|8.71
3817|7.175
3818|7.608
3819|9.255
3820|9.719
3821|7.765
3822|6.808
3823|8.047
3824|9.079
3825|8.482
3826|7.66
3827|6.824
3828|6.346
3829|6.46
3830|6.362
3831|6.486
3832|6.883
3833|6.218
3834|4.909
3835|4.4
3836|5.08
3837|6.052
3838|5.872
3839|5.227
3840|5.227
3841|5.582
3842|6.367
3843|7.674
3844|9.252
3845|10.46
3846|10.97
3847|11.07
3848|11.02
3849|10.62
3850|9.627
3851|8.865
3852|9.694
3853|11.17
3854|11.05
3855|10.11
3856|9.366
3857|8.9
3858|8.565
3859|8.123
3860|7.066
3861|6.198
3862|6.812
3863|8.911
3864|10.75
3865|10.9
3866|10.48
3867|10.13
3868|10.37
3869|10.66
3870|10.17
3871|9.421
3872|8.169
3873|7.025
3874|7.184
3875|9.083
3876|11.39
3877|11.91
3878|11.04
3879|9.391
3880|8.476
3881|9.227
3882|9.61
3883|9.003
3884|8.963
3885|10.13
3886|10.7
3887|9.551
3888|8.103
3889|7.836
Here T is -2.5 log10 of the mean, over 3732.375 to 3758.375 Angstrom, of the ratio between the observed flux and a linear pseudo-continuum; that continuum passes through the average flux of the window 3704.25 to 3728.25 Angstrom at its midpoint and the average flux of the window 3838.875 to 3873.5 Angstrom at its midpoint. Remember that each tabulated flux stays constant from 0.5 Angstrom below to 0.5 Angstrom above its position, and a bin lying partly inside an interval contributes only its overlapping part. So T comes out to 0.14 mag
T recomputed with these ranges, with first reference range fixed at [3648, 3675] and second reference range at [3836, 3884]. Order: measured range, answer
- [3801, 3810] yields -0.230 mag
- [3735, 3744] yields 0.206 mag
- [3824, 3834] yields 0.322 mag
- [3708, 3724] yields 0.040 mag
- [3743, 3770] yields 0.060 mag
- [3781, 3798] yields -0.237 mag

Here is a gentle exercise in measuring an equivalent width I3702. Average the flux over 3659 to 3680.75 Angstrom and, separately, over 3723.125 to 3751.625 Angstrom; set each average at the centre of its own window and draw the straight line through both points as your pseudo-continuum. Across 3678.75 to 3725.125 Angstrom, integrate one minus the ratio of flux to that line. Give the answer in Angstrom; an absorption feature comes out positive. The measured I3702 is -4.5 Angstrom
